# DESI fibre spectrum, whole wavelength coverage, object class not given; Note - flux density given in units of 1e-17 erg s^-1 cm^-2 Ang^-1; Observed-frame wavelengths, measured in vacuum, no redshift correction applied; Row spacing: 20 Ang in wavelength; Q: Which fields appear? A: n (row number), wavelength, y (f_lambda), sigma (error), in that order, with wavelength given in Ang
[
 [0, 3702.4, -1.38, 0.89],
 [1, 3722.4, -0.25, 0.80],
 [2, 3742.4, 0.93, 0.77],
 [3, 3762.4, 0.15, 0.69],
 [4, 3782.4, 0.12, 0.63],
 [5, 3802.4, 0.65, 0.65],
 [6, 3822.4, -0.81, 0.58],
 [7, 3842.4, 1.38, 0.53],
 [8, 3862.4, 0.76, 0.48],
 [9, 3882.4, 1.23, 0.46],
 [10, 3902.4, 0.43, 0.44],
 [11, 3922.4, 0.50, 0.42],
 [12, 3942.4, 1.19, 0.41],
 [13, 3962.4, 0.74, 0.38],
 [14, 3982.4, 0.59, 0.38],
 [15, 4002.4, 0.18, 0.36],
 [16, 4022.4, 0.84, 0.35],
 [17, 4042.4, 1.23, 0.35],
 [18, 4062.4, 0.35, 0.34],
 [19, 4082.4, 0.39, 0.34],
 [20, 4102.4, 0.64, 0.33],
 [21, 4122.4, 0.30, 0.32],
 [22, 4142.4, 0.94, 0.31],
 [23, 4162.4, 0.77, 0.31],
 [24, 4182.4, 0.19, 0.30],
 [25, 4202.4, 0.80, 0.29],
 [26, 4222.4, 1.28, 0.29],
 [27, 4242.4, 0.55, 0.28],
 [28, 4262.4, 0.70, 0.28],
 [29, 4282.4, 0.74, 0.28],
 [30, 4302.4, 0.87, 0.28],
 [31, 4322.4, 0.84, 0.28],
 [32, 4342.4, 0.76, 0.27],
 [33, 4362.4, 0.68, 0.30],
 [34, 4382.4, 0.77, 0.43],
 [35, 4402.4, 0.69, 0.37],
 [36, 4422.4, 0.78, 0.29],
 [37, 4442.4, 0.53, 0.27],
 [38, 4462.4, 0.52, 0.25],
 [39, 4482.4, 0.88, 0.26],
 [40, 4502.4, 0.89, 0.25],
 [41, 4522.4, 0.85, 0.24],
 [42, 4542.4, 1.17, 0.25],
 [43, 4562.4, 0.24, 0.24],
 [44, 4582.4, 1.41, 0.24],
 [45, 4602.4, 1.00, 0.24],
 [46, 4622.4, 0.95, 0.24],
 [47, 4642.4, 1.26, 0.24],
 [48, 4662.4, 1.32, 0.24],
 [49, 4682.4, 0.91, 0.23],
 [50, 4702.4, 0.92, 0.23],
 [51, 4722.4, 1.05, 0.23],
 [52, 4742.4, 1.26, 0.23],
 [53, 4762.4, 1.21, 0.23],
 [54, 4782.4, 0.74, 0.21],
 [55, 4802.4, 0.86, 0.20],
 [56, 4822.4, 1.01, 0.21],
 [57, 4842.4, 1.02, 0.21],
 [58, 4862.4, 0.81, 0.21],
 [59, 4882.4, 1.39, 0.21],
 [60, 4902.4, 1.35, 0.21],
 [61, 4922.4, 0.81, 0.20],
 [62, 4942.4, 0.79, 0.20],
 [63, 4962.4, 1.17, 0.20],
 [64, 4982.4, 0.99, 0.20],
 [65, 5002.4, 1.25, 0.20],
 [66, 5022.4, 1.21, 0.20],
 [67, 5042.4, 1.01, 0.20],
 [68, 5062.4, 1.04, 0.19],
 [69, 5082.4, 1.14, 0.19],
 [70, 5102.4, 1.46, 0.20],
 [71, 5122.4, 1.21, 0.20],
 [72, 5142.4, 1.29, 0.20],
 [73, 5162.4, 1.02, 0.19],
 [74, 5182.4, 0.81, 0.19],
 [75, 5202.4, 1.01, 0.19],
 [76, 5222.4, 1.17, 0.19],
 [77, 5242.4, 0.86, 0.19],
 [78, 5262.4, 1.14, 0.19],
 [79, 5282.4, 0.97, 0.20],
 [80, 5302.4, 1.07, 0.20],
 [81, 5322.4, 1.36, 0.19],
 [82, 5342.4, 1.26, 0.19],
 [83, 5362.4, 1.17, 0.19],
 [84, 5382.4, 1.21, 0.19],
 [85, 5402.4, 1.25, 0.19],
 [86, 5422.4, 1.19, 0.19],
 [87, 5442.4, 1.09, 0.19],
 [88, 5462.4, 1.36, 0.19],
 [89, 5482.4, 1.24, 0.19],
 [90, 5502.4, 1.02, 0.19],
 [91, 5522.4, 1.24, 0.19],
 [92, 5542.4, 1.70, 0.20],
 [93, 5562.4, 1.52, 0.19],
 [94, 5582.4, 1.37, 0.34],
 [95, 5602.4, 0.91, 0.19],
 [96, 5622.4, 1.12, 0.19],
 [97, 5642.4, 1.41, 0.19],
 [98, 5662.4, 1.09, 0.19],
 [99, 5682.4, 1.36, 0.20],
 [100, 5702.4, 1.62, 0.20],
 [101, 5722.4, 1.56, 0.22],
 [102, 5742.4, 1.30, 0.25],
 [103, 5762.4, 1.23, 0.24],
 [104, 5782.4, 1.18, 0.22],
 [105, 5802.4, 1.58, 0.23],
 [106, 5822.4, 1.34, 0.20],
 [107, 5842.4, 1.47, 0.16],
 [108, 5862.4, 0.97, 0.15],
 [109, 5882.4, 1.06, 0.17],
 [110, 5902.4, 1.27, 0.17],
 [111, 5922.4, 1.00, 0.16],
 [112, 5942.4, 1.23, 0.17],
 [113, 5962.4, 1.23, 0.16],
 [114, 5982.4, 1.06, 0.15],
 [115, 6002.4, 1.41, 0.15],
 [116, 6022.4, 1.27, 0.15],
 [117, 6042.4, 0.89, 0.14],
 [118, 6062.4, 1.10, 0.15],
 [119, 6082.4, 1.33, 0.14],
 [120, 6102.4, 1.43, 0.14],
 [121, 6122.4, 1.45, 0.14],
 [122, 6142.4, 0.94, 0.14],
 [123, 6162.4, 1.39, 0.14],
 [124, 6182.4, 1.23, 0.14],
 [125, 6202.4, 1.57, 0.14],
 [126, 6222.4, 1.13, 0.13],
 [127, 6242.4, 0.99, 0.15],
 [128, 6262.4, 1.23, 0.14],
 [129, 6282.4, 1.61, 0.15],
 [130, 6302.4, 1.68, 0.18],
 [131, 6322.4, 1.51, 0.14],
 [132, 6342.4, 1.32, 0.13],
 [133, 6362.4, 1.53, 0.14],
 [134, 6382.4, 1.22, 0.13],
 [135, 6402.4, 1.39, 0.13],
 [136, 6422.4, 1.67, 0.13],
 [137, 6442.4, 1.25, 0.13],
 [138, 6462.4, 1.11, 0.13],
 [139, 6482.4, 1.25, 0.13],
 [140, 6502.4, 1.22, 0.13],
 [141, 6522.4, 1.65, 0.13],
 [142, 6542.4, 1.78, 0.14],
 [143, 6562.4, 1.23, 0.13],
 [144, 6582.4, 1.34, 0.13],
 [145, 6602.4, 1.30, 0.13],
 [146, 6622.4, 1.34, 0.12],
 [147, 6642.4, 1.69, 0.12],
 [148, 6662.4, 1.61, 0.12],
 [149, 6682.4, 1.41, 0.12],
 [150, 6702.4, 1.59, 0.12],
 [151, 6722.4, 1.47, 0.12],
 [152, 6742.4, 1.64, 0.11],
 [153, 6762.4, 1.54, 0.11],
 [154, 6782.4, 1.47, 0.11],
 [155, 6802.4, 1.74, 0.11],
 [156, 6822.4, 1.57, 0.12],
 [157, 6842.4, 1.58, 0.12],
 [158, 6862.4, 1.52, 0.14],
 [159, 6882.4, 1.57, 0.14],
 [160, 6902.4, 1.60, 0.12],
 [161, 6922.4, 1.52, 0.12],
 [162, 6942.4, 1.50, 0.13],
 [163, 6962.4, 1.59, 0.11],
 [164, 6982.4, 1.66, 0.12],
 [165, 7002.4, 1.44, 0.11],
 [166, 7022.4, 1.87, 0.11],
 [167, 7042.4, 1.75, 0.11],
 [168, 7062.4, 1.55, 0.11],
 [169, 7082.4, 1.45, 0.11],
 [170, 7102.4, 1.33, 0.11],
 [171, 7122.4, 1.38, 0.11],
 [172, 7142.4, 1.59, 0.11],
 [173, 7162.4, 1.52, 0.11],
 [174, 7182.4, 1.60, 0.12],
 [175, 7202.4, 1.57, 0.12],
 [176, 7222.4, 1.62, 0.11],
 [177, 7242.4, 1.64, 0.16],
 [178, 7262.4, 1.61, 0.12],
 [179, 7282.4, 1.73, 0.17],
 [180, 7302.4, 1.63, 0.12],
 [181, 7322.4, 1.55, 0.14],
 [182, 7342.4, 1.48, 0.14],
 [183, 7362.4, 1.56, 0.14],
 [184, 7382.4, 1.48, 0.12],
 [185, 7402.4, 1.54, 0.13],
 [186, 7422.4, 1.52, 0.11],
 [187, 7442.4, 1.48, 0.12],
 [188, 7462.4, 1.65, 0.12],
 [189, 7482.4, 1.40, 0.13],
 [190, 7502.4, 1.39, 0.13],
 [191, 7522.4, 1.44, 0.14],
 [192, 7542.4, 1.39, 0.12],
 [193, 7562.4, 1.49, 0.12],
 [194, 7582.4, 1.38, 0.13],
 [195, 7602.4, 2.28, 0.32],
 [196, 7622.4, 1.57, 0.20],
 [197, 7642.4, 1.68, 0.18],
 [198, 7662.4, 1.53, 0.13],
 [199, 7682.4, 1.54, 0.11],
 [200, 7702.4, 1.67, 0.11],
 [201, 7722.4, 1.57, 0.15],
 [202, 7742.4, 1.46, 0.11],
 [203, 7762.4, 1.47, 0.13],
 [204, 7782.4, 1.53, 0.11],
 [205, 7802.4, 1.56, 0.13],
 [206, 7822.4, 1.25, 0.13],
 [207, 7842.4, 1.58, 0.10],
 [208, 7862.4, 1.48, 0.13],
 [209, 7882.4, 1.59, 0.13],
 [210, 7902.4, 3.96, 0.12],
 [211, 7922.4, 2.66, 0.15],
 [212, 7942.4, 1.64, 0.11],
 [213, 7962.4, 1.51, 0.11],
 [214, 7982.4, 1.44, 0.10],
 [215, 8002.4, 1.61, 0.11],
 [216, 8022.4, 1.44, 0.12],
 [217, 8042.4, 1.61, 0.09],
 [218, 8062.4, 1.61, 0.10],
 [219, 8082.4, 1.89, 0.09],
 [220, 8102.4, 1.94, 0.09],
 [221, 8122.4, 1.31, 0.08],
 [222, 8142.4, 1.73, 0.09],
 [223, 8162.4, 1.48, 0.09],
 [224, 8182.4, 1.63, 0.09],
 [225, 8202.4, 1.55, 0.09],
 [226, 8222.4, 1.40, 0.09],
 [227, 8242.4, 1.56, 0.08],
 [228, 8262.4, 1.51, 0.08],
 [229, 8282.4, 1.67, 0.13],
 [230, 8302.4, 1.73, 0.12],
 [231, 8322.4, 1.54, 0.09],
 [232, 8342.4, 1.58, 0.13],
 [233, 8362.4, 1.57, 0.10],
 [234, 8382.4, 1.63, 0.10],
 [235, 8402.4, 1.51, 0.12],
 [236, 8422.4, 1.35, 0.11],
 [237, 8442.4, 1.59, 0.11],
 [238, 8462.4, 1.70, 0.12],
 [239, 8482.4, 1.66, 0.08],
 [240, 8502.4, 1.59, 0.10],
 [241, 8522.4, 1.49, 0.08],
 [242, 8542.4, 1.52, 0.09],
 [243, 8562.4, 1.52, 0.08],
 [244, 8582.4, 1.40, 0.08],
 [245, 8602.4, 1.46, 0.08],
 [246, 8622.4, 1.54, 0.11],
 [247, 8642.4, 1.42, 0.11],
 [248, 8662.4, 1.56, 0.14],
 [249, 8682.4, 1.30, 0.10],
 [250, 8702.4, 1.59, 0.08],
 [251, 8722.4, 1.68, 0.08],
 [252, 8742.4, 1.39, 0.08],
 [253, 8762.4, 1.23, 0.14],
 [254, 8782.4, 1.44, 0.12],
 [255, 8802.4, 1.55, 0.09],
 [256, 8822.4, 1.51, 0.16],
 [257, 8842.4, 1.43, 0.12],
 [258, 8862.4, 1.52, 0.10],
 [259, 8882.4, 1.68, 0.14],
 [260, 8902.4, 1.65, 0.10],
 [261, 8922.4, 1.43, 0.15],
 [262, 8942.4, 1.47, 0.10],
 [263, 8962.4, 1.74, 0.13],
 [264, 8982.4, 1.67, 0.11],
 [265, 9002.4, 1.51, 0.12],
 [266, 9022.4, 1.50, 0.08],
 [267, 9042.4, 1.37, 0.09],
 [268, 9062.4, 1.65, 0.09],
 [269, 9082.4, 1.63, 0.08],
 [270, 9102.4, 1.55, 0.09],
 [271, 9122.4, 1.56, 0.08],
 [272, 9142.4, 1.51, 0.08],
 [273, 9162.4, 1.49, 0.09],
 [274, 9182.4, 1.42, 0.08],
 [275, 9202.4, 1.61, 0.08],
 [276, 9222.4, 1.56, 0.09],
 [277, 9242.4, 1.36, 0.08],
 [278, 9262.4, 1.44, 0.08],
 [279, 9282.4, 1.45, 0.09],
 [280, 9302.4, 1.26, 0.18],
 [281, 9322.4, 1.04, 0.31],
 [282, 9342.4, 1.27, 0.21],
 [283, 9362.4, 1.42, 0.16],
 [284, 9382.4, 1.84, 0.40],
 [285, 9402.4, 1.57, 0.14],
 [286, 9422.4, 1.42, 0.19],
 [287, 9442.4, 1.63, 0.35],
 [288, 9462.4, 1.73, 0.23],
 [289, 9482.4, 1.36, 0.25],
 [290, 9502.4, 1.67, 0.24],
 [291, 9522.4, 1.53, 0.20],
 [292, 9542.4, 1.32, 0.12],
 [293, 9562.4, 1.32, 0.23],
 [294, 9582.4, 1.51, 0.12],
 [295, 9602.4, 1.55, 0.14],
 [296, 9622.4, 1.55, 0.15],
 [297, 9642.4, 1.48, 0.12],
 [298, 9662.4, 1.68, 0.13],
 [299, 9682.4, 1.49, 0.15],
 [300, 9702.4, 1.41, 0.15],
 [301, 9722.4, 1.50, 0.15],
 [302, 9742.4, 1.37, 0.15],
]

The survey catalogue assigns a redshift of 0.20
